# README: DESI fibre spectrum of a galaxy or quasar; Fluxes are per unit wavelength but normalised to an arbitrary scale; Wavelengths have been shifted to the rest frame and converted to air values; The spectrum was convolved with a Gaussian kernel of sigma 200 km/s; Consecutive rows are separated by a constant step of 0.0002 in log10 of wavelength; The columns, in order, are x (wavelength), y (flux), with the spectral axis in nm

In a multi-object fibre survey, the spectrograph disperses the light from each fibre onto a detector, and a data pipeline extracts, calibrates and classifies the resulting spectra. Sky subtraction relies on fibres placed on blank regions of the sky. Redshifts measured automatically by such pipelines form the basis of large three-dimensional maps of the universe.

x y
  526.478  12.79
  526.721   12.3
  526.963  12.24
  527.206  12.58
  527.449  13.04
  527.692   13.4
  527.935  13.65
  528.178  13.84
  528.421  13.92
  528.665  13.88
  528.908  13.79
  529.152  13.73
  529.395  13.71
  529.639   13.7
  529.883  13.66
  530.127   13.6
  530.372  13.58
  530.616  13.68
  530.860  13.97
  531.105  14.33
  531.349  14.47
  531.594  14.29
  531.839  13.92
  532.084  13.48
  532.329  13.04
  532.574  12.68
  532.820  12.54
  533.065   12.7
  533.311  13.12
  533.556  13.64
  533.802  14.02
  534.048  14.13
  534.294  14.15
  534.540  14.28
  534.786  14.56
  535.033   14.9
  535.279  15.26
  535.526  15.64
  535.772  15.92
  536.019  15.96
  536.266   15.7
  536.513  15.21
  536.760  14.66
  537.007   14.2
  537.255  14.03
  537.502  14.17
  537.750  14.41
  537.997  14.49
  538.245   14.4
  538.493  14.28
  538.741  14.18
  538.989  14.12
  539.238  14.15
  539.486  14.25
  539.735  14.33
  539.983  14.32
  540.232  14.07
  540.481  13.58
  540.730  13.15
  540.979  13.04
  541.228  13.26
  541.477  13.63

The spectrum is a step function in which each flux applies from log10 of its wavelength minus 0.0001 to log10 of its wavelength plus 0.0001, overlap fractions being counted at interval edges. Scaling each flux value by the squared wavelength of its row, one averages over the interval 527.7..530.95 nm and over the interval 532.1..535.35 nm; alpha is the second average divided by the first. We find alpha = 1.02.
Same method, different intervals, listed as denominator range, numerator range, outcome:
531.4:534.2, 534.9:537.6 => 1.13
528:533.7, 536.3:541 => 1.07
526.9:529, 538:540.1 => 1.11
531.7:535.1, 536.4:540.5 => 1.07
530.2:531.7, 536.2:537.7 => 1.06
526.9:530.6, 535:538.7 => 1.13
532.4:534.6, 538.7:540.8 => 1.07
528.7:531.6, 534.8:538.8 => 1.10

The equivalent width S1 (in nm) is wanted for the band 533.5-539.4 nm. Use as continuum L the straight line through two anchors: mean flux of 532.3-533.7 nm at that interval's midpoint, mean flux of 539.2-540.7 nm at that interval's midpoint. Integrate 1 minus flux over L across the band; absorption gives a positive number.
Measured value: -0.49 nm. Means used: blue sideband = 13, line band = 14.6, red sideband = 14.1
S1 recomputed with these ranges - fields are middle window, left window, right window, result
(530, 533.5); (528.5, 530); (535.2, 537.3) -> 0.180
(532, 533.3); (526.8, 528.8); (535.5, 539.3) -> 0.104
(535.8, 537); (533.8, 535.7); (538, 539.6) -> -0.066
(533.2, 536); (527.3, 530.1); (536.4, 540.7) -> -0.111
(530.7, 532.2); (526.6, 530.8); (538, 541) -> -0.053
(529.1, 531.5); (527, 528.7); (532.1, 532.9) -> -0.137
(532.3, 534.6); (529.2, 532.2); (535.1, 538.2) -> 0.152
